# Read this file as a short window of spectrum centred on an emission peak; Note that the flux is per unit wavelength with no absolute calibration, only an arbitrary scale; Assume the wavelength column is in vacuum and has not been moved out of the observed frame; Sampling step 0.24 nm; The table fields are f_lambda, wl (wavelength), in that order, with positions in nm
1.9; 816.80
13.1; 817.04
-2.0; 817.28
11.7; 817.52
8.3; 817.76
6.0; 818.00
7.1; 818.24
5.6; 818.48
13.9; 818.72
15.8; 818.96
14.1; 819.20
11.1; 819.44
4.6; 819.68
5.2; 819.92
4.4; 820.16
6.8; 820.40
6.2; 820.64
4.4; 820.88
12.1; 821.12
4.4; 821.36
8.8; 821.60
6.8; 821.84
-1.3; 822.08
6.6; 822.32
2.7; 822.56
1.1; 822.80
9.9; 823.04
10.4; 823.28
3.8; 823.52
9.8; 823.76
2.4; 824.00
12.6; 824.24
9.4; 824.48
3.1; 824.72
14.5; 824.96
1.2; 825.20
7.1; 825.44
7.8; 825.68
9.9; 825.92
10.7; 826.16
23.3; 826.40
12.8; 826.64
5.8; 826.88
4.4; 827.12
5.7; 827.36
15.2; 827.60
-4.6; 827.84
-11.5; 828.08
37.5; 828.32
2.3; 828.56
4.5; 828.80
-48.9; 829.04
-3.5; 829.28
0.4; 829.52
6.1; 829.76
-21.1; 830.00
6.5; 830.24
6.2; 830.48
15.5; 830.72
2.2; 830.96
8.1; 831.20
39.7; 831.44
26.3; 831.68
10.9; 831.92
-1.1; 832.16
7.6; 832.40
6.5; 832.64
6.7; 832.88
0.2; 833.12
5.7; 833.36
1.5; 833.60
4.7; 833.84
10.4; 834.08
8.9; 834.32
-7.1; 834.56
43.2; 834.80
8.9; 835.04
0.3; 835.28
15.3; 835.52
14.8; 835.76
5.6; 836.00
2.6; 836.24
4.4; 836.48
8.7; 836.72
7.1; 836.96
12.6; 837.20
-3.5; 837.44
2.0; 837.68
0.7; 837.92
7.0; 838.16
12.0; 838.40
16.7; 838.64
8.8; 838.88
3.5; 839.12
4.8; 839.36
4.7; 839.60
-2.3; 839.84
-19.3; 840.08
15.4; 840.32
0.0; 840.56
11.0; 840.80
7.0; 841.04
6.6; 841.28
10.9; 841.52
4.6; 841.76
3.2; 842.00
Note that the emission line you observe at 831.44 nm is H-beta 4861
